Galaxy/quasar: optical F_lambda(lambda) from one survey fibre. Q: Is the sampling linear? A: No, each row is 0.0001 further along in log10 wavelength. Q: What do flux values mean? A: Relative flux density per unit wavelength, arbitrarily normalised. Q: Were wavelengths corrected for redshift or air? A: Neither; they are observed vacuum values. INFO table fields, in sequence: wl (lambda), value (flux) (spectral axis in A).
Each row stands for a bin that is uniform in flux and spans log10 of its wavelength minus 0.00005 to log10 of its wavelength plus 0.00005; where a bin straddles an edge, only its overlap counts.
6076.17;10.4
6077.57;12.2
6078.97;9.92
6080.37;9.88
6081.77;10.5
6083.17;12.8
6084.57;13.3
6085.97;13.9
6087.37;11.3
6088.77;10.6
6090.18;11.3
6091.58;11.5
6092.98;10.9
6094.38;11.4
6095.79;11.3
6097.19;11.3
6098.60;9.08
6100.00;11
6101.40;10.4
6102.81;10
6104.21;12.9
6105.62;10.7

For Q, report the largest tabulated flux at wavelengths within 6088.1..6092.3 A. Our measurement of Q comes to 11.5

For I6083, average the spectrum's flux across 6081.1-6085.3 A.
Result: 12.2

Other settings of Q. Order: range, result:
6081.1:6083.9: 12.8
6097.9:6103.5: 11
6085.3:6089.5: 13.9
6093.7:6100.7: 11.4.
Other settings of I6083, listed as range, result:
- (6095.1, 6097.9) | 11.3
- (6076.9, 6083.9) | 11.1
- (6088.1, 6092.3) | 11.1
